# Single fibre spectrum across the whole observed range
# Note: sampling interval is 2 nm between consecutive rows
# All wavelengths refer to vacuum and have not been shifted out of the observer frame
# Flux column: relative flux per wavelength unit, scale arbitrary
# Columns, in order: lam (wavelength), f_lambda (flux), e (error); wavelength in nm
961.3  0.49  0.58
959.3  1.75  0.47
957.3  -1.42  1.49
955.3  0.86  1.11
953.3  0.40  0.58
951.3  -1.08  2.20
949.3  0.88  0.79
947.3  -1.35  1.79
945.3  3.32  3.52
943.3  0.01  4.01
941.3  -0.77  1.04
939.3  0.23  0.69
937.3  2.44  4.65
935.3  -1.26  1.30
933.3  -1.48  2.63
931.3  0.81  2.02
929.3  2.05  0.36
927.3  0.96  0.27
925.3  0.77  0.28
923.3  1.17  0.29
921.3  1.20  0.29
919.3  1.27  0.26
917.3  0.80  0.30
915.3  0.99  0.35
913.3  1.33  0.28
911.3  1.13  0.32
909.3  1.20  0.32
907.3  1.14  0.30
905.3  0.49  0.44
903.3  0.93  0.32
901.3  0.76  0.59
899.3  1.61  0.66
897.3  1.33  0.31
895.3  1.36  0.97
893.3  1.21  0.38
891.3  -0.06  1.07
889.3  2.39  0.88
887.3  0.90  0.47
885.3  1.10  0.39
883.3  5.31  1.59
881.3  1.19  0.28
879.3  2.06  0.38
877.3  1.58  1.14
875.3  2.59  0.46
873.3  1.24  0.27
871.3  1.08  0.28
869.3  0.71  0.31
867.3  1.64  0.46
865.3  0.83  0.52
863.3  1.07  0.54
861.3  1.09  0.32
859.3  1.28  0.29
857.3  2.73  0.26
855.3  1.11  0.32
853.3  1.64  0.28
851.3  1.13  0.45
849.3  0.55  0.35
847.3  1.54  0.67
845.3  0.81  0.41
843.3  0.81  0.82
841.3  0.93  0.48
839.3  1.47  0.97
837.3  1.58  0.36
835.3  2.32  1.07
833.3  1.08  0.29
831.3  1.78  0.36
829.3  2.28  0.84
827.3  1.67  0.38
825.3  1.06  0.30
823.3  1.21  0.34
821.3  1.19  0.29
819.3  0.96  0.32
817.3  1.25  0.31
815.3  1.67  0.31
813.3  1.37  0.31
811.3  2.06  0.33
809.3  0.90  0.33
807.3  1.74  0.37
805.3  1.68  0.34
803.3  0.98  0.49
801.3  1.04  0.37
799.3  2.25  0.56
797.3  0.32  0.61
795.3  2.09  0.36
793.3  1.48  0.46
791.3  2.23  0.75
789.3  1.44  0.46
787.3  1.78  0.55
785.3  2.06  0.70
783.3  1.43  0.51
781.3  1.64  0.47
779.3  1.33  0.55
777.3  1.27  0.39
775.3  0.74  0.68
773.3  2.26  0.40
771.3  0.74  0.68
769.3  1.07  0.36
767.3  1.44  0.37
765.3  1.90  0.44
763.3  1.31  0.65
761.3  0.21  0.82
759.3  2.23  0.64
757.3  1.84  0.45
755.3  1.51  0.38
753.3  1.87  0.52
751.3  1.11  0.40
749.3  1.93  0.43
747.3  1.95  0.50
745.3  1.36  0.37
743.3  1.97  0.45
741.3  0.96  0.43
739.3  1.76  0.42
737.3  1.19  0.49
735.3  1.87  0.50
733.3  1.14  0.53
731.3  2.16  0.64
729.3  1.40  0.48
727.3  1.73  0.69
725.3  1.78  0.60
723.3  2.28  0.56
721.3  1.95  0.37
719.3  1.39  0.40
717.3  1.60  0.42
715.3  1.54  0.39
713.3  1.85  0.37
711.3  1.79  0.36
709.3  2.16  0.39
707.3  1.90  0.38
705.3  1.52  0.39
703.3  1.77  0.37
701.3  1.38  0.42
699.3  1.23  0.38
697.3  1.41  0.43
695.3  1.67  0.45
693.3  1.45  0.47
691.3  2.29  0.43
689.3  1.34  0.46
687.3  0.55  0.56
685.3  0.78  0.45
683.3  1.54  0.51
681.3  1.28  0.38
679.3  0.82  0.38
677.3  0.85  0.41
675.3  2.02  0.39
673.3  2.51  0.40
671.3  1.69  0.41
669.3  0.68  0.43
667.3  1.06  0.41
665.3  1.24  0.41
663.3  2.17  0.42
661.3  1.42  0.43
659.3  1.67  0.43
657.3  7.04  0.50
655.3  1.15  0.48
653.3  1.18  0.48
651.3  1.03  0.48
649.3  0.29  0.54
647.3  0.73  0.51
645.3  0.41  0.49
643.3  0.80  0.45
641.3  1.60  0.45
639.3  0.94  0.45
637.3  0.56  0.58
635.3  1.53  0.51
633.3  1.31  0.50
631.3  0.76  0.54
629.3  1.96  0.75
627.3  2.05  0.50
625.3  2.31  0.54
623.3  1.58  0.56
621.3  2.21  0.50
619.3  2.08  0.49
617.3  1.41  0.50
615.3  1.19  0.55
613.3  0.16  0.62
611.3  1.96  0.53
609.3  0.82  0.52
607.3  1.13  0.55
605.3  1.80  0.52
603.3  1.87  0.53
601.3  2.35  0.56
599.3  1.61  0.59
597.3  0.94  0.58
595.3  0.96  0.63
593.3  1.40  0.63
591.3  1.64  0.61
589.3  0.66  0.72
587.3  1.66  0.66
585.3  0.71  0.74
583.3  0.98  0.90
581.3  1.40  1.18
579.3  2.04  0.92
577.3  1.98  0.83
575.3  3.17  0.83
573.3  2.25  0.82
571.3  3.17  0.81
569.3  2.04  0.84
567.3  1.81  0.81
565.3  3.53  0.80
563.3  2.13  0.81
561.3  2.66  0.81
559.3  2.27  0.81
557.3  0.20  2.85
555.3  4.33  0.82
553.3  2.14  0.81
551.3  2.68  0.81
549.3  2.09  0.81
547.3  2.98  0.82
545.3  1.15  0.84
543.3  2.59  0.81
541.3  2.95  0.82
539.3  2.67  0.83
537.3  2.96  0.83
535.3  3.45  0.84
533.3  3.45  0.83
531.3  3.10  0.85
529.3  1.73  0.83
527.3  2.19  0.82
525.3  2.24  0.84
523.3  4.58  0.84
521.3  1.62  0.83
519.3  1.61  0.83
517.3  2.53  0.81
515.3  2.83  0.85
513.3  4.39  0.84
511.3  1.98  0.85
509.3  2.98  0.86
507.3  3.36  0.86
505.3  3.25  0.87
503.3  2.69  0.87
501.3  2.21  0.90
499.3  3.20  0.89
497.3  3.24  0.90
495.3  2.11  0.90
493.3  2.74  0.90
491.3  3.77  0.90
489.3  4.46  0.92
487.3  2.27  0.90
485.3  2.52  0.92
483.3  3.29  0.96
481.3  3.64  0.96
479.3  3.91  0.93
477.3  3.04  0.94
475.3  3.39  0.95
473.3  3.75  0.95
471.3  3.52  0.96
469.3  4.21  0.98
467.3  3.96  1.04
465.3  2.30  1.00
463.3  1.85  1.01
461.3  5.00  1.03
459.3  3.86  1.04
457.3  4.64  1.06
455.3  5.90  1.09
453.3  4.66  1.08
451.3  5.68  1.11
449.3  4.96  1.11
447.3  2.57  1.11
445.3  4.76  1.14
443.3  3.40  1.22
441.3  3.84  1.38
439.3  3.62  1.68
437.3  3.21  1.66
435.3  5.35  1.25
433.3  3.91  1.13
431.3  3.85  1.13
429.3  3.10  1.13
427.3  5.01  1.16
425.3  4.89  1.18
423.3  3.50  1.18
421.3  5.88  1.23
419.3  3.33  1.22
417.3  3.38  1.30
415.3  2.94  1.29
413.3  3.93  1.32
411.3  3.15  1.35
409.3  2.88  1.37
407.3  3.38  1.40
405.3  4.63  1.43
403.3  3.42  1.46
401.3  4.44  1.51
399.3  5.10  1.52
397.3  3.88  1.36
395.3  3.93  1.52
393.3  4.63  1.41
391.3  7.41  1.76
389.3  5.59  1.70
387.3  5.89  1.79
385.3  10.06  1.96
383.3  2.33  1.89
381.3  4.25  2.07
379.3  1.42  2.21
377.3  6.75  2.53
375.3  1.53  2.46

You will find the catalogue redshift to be 0.76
